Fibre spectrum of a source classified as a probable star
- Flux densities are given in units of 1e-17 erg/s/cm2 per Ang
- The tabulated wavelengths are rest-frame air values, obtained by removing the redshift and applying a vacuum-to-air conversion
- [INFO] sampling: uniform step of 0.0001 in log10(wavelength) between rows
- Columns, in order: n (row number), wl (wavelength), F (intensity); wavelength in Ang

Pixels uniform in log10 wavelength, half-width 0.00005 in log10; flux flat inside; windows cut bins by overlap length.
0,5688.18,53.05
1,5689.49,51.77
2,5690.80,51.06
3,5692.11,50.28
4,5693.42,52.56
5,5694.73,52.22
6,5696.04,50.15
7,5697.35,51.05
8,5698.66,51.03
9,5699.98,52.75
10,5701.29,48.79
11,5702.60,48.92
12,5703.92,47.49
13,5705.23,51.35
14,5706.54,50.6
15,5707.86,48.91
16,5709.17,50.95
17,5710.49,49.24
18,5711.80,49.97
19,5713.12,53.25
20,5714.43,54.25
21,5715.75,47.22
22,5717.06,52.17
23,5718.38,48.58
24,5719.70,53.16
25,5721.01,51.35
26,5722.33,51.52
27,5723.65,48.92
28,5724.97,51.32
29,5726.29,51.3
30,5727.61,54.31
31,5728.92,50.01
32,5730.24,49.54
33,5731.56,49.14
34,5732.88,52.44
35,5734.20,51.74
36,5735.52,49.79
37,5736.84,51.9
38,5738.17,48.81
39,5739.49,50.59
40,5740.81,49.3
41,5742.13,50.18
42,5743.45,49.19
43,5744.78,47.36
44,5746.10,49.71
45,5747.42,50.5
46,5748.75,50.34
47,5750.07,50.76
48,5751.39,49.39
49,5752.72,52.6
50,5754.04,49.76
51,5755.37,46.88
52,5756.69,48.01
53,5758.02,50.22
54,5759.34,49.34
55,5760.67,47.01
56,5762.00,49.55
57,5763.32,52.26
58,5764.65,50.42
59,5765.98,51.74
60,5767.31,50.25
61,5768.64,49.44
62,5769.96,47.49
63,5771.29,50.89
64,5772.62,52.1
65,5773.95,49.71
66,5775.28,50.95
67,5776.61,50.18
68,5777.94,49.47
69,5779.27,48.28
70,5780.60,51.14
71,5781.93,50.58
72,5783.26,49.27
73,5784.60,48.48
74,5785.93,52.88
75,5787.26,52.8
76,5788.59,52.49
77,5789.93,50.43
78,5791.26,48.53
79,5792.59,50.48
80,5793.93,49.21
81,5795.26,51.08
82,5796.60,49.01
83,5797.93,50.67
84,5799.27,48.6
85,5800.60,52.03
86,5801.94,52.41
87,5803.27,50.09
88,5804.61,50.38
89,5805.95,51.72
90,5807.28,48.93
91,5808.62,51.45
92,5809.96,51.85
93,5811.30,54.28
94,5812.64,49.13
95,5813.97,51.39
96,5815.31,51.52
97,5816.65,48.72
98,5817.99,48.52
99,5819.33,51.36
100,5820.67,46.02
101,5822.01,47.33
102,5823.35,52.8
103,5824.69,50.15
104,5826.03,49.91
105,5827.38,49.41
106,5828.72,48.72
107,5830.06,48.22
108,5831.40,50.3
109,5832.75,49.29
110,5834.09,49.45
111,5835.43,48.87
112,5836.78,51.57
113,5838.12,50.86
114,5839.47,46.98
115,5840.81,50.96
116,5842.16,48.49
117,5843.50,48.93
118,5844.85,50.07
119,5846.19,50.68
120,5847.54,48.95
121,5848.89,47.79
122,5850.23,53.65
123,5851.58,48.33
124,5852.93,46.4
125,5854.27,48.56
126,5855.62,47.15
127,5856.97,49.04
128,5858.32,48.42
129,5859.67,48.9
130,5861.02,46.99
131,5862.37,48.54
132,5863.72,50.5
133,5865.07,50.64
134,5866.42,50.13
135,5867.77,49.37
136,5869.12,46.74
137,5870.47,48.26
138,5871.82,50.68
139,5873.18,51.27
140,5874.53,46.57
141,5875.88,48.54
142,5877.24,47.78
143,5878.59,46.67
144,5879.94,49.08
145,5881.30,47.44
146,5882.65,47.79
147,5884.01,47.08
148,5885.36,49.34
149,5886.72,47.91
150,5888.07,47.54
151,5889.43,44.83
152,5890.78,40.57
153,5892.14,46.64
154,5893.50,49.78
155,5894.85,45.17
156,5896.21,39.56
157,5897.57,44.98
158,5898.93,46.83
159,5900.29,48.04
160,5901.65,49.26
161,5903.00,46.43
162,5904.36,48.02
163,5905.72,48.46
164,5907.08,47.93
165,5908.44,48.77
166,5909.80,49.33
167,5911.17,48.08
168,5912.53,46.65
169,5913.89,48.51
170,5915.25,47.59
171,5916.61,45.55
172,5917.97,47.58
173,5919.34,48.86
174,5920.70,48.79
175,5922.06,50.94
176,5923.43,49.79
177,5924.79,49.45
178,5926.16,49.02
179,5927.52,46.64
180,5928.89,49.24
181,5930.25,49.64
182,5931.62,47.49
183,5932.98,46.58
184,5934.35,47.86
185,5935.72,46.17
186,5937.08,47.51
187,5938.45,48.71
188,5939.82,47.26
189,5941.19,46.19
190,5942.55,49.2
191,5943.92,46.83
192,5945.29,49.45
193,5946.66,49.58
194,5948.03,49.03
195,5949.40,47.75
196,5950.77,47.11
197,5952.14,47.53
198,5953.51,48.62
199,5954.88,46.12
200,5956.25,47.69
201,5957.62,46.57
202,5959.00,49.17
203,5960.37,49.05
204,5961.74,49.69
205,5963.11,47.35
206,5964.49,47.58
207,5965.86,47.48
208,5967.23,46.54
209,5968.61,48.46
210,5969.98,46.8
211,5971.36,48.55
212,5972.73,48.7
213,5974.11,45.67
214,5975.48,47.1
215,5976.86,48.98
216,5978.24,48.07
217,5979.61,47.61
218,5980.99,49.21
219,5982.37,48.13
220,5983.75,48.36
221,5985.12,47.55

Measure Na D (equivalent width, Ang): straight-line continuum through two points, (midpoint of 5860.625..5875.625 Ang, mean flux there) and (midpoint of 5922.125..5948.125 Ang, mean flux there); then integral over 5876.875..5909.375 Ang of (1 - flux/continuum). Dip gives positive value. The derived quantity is 1.23 Ang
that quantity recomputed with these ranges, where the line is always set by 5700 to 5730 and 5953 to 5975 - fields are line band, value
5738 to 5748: 0.2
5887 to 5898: 0.8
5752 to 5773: 0.1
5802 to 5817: -0.4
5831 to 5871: -0.1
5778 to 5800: -0.2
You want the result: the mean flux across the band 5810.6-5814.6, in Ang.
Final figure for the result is 51.7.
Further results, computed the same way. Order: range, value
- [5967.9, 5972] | 47.8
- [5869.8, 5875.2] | 49.2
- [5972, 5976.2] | 47.2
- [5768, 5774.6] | 50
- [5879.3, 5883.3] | 48.1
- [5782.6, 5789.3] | 51.1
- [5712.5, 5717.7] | 51.8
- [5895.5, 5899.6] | 43.7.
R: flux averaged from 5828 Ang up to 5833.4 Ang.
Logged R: 49.1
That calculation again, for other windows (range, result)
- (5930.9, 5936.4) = 47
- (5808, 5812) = 52.4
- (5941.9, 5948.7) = 48.8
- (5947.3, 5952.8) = 47.9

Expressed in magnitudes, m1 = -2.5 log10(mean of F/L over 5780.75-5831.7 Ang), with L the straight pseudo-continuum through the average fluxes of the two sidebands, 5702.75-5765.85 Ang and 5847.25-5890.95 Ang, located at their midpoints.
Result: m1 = -0.02 mag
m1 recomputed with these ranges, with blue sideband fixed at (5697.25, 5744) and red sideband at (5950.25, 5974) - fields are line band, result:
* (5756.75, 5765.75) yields 0.01 mag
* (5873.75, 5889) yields 0.02 mag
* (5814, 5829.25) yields 0.00 mag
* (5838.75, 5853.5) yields 0.00 mag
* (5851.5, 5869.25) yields 0.01 mag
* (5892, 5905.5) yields 0.04 mag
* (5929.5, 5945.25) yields 0.01 mag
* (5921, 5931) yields -0.02 mag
